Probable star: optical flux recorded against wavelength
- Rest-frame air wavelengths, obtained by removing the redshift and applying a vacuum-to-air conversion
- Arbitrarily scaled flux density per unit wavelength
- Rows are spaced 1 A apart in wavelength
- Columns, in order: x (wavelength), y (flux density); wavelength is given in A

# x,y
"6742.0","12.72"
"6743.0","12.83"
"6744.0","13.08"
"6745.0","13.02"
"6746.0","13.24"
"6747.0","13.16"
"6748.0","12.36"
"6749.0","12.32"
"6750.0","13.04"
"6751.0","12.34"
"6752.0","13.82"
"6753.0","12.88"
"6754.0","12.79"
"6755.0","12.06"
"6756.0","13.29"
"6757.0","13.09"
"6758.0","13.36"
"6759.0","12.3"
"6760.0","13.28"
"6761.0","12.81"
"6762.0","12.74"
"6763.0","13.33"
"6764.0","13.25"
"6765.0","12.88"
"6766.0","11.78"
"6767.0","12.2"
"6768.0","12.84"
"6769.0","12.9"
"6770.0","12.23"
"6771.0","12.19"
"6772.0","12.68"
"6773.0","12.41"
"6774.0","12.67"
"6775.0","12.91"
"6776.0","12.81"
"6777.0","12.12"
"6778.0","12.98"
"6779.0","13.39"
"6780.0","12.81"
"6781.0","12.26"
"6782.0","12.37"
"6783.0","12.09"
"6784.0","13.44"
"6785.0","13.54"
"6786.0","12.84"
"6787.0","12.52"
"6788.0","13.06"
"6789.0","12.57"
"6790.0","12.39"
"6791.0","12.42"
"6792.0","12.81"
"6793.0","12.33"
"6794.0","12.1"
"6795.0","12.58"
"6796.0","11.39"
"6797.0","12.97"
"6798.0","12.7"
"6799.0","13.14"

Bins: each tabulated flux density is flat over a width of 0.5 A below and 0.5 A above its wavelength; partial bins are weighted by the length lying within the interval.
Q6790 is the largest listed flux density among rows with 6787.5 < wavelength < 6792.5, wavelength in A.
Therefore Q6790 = 13.06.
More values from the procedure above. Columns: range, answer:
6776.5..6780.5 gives 13.39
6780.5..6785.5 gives 13.54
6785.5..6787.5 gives 12.84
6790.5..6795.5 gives 12.81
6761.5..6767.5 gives 13.33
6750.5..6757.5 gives 13.82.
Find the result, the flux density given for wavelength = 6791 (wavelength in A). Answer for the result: 12.42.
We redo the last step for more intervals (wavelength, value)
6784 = 13.44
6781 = 12.26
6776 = 12.81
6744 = 13.08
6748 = 12.36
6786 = 12.84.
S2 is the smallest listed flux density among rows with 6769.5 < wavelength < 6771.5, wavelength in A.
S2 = 12.19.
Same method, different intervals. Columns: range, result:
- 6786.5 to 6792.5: 12.39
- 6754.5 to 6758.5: 12.06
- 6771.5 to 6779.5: 12.12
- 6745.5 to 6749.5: 12.32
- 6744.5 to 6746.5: 13.02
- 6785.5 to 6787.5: 12.52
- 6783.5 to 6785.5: 13.44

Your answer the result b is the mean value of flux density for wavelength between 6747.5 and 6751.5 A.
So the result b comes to 12.5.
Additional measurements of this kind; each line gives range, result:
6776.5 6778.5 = 12.6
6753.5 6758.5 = 12.9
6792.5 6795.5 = 12.3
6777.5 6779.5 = 13.2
